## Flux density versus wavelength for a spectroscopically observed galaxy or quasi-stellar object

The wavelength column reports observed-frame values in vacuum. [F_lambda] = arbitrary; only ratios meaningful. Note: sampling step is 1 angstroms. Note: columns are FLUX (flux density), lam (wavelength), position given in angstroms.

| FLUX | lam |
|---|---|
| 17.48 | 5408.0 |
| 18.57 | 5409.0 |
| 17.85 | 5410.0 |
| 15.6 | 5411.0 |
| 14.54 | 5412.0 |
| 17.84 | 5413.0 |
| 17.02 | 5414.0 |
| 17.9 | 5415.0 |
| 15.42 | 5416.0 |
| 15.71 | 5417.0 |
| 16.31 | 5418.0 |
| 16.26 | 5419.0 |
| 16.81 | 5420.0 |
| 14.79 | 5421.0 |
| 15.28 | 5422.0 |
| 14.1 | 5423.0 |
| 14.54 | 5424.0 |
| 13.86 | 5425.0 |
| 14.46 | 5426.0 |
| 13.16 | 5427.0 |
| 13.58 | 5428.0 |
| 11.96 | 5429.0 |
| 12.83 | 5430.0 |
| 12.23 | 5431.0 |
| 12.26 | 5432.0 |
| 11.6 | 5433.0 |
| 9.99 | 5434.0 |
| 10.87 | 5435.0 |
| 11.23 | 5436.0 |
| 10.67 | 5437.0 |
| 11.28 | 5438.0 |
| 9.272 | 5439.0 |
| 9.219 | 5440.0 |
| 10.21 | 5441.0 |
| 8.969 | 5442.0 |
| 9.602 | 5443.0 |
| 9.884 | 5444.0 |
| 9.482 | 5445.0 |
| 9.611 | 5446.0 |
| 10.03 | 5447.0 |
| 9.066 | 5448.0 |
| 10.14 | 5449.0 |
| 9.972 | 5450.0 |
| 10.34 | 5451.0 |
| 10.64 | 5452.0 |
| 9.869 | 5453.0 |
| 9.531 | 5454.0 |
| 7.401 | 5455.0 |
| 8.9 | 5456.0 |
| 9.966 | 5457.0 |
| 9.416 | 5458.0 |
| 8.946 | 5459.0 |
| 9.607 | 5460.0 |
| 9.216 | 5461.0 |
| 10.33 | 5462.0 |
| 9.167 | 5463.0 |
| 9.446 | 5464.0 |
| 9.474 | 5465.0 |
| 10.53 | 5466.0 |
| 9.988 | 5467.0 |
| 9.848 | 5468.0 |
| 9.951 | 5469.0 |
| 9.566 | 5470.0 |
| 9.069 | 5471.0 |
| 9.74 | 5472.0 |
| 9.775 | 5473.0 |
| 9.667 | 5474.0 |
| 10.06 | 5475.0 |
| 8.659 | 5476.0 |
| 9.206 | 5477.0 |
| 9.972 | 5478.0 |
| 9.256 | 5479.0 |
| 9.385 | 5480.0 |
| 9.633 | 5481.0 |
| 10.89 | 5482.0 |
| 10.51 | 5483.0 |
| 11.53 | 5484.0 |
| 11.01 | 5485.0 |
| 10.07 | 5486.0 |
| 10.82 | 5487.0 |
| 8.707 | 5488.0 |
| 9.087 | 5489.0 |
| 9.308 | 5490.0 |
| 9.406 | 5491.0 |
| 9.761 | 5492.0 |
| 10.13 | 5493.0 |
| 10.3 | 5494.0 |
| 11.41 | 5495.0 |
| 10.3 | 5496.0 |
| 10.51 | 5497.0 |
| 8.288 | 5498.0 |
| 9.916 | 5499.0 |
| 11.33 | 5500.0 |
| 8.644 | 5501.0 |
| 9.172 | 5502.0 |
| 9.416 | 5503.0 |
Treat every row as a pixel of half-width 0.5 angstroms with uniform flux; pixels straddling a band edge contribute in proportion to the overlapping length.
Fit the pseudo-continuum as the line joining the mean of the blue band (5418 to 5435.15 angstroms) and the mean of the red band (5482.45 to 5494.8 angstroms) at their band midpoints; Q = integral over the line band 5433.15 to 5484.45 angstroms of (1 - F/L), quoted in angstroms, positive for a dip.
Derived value 8.4 angstroms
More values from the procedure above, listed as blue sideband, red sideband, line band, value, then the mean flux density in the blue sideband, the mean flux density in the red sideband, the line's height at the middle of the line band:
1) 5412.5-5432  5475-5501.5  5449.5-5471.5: 4.39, 14.9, 9.93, 12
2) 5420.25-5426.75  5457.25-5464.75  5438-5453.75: 2.29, 14.5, 9.47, 11.5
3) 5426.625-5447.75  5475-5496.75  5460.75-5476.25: 0.90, 10.8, 9.98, 10.3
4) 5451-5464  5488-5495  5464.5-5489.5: -0.65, 9.45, 9.72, 9.61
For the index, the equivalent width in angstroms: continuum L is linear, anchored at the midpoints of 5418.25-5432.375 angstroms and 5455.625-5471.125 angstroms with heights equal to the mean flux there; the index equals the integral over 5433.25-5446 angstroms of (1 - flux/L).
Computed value 2.4 angstroms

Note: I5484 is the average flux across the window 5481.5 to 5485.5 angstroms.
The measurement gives 11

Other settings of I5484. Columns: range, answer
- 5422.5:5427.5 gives 14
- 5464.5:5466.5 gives 10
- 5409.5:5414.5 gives 16.6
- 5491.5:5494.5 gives 10.1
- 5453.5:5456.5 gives 8.61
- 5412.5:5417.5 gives 16.8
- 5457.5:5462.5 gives 9.5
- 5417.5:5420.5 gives 16.5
